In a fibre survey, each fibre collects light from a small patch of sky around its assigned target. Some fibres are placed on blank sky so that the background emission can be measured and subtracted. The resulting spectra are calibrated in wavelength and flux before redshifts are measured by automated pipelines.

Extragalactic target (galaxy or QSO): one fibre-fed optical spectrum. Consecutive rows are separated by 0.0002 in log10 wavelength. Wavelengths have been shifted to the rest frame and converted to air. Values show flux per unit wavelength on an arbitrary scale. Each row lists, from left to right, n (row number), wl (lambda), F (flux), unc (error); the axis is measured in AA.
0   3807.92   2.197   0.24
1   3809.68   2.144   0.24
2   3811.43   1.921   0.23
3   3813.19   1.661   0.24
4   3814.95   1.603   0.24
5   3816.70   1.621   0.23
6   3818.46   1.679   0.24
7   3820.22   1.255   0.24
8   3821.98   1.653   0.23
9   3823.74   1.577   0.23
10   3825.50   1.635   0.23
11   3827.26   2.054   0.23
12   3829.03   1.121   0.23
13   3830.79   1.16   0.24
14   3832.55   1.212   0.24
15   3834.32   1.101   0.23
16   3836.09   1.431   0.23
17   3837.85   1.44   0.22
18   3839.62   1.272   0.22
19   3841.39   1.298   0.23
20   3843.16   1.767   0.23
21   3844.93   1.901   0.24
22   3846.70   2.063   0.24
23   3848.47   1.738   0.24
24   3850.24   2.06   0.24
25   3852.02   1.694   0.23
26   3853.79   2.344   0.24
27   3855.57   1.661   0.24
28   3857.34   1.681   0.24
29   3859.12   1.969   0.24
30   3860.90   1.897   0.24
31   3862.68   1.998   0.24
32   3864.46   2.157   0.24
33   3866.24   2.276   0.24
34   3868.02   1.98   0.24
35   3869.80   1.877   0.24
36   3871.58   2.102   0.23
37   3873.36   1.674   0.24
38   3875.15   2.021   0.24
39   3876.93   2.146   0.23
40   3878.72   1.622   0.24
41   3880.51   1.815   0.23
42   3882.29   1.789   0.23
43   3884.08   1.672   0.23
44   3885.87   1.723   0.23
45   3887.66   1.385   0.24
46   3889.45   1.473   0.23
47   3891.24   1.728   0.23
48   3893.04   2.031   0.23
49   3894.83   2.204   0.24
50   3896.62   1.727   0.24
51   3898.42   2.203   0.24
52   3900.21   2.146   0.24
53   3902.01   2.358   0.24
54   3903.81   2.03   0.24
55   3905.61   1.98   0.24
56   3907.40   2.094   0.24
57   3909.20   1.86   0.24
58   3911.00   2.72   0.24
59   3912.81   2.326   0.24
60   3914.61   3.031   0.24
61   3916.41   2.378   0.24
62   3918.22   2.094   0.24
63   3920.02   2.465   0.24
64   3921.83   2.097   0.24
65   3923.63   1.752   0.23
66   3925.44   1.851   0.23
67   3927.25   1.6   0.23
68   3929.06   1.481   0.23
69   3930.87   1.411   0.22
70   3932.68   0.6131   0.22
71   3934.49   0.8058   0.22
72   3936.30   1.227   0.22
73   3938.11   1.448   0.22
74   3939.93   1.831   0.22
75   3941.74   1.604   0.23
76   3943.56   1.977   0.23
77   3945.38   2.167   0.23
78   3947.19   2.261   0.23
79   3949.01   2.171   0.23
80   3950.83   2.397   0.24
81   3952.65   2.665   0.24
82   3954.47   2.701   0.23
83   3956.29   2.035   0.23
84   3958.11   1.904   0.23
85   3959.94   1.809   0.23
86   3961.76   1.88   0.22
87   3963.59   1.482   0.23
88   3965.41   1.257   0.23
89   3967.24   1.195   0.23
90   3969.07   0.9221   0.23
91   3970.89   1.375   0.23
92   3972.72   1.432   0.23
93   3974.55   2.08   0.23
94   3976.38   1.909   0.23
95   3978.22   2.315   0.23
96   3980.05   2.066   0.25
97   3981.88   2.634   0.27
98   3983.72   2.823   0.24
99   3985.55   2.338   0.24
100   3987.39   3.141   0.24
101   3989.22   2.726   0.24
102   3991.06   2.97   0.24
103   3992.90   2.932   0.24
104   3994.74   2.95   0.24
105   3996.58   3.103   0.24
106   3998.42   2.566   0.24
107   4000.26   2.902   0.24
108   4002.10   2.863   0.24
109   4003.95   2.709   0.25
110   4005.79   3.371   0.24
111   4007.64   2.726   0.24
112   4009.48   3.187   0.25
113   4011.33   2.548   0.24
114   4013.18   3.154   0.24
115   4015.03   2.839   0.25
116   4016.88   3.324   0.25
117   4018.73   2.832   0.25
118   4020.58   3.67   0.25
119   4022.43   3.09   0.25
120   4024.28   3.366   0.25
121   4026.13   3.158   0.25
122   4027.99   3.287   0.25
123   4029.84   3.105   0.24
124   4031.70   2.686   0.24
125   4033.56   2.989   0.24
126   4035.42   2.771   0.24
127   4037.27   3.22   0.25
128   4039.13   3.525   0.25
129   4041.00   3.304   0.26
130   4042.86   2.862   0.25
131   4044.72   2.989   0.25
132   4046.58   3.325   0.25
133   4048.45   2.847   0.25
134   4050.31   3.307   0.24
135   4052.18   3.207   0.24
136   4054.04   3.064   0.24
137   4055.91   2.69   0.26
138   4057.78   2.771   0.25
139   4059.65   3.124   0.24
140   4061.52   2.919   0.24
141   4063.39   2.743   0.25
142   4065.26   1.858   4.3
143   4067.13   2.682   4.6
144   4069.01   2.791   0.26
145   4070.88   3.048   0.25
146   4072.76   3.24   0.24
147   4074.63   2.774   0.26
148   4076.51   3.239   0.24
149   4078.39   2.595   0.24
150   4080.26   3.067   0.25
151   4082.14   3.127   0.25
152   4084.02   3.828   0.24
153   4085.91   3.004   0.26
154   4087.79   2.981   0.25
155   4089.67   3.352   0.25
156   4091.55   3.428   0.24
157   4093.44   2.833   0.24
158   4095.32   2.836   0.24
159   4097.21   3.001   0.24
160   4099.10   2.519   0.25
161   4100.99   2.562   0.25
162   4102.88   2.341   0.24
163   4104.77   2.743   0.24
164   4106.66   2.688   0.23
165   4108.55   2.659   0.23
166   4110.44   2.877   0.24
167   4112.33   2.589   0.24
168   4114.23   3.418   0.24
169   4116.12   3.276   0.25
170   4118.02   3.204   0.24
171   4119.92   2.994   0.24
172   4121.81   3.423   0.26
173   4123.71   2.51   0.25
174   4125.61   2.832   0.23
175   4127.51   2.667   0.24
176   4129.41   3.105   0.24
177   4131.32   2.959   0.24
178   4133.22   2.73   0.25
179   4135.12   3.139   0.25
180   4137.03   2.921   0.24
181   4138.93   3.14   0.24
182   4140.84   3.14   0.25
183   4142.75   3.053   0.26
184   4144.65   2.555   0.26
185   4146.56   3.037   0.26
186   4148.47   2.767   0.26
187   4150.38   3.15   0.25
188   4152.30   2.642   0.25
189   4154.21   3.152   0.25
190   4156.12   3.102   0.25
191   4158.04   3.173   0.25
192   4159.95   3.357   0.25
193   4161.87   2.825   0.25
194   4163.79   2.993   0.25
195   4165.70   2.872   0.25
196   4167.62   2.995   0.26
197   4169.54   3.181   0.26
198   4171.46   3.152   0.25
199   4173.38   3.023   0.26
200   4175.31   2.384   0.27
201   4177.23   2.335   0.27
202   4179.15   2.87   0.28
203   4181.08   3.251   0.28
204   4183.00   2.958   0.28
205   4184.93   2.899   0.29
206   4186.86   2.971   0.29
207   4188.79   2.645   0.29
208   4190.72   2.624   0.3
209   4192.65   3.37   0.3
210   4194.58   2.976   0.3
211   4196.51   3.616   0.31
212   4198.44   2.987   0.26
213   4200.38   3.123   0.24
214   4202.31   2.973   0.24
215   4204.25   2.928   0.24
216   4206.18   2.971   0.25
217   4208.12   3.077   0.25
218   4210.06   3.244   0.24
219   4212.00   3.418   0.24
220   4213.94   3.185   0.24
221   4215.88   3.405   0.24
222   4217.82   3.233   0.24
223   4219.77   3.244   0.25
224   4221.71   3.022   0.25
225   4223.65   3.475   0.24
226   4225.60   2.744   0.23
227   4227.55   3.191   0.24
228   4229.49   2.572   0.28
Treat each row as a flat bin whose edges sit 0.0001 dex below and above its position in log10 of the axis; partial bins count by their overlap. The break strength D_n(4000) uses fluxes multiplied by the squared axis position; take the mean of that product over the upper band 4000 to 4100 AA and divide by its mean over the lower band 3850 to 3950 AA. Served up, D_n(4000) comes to 1.71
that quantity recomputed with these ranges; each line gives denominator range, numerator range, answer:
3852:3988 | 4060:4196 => 1.68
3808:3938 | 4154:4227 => 1.98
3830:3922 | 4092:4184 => 1.75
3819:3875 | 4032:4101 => 1.94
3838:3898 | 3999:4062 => 1.80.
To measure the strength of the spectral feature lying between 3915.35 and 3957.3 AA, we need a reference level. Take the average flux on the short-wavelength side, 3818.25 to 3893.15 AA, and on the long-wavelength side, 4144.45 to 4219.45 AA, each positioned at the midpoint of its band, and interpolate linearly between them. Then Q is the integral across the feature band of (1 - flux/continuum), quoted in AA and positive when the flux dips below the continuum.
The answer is 3.4 AA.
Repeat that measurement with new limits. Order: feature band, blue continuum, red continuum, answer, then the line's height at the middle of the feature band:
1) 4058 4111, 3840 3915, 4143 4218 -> -4.3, 2.67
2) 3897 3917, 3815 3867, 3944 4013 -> -2.7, 2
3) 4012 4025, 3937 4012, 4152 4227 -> -3.9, 2.43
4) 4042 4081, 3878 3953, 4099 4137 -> -4.7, 2.6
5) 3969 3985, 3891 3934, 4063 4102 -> 2.3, 2.35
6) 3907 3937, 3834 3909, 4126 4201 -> 2.4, 2.05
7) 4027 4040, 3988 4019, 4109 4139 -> -0.6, 2.94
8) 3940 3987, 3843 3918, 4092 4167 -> 6.4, 2.3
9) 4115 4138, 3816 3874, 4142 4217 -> -1.5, 2.8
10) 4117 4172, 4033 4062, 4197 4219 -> 2.2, 3.12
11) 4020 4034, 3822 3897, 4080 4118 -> -3.1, 2.6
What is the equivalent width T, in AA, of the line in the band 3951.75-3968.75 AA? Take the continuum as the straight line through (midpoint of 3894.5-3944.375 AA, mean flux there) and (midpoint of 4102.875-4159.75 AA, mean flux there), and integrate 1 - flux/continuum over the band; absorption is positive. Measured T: 2.0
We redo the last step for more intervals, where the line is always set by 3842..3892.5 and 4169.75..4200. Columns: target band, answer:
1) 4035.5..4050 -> -4.0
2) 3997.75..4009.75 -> -2.9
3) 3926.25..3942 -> 5.8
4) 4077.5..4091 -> -2.8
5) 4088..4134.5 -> -3.6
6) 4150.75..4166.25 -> -0.9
